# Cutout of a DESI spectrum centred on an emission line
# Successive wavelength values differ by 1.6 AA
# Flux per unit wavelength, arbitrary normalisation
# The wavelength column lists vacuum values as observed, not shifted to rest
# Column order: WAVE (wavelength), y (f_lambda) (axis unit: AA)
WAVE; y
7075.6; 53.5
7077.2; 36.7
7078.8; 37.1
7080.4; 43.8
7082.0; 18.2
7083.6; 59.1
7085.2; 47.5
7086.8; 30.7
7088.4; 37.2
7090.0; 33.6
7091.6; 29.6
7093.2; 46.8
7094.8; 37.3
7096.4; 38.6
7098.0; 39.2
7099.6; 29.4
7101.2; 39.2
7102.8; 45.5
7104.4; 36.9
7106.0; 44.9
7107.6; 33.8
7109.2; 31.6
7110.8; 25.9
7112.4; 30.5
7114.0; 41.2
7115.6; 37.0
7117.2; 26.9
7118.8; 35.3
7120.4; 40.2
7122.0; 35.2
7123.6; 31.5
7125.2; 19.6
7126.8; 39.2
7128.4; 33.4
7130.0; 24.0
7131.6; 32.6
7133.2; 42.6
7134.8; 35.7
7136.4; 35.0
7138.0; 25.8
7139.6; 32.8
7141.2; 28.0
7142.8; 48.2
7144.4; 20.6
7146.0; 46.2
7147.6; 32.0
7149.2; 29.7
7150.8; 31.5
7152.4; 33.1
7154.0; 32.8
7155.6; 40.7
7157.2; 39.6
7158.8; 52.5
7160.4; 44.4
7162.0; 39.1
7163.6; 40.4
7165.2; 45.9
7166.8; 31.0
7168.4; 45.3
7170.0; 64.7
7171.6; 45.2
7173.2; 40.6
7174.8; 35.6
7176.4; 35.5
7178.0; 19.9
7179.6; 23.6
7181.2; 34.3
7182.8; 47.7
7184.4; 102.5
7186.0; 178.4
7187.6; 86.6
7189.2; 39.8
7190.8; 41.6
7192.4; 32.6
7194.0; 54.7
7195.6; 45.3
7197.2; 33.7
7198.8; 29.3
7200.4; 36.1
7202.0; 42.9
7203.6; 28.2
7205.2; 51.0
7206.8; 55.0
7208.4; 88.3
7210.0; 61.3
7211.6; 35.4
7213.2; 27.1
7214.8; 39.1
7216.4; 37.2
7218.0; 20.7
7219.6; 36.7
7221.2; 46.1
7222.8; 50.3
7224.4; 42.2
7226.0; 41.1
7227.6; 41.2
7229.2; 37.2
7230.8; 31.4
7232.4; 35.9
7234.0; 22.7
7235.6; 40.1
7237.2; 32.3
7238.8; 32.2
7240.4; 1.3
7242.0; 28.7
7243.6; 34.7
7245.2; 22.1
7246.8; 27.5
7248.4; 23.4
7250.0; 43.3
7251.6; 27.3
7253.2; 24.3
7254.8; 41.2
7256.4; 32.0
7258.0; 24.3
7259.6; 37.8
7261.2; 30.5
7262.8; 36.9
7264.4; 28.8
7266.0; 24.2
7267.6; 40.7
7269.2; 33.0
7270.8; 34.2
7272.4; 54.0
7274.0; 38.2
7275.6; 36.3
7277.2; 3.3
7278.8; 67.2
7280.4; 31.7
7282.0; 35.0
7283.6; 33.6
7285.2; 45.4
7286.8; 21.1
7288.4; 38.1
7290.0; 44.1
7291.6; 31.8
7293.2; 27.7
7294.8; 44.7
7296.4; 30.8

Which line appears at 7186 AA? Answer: H-alpha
